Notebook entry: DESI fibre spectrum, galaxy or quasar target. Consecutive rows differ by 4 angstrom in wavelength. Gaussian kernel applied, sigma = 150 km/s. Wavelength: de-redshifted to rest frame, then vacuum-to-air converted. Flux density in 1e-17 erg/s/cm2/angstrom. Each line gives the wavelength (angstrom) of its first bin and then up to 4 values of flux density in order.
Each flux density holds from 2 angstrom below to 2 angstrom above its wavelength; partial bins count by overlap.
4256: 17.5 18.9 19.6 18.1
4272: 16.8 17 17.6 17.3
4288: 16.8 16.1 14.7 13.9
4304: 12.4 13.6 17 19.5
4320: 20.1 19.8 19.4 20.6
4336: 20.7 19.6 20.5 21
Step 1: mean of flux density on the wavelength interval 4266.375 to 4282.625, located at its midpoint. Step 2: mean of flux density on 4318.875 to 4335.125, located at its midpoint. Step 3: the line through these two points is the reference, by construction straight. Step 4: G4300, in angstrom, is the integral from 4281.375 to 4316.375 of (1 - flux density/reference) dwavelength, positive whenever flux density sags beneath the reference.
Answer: 5.7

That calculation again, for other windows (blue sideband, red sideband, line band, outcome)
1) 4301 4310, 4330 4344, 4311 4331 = -3.3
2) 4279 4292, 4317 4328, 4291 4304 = 2.5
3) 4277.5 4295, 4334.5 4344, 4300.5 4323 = 2.5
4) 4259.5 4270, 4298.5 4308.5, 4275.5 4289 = -0.8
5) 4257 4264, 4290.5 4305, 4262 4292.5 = -1.2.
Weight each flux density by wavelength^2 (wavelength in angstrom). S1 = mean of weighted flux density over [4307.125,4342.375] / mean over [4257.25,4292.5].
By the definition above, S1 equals 1.11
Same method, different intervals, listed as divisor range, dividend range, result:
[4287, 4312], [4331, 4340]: 1.41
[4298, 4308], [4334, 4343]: 1.55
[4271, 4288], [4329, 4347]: 1.22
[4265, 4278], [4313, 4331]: 1.15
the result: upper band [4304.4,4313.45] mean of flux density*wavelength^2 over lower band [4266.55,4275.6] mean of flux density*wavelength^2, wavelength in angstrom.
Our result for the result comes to 0.9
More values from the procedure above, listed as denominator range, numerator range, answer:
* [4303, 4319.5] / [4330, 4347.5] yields 1.27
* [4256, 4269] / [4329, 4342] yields 1.12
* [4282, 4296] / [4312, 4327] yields 1.20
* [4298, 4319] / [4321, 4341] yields 1.31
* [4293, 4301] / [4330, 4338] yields 1.44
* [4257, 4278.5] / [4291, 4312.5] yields 0.81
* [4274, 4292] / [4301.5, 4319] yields 0.94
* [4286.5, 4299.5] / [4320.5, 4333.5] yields 1.30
